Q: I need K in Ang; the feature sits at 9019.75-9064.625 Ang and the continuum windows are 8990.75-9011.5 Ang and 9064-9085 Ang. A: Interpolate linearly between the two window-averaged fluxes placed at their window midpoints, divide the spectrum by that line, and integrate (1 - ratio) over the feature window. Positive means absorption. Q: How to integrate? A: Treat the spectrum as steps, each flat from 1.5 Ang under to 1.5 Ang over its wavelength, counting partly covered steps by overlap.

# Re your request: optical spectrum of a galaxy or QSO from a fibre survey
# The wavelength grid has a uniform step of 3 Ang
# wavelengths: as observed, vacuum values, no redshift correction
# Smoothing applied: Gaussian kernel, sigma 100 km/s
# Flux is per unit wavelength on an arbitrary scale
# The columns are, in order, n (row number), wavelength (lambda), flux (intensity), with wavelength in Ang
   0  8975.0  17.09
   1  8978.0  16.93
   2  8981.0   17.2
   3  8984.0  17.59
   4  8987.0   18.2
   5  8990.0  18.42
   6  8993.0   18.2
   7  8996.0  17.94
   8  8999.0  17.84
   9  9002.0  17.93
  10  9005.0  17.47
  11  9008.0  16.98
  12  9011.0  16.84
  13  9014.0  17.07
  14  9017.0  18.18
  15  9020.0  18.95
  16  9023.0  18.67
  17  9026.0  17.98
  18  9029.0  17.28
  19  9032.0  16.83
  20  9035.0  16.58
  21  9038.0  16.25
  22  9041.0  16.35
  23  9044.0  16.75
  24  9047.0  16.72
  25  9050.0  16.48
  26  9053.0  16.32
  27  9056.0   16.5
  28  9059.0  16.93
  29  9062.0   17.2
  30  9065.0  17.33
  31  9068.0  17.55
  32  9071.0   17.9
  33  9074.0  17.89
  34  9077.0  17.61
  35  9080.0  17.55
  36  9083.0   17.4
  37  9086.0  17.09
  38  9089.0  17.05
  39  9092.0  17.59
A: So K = 1.6 Ang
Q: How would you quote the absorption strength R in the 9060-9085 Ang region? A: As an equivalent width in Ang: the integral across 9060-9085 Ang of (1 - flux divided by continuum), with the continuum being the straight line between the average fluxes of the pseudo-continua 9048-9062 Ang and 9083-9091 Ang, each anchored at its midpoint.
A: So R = -0.9 Ang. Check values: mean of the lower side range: 16.6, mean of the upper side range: 17.2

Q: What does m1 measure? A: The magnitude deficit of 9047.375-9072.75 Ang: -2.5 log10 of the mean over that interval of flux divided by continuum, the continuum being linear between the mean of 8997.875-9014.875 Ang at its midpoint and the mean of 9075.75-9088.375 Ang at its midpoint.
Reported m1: 0.02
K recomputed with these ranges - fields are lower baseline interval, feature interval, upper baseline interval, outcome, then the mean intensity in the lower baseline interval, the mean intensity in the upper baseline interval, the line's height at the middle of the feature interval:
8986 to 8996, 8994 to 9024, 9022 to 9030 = 0.5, 18.2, 18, 18.1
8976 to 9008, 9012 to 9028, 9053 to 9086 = -0.5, 17.7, 17.3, 17.6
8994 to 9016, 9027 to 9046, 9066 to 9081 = 0.9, 17.5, 17.7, 17.6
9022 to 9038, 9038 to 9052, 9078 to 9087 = 0.6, 17.3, 17.4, 17.3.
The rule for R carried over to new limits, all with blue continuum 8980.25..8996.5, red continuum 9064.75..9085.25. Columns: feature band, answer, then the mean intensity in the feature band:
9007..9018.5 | 0.4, 17.3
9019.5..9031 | -0.2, 18.1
